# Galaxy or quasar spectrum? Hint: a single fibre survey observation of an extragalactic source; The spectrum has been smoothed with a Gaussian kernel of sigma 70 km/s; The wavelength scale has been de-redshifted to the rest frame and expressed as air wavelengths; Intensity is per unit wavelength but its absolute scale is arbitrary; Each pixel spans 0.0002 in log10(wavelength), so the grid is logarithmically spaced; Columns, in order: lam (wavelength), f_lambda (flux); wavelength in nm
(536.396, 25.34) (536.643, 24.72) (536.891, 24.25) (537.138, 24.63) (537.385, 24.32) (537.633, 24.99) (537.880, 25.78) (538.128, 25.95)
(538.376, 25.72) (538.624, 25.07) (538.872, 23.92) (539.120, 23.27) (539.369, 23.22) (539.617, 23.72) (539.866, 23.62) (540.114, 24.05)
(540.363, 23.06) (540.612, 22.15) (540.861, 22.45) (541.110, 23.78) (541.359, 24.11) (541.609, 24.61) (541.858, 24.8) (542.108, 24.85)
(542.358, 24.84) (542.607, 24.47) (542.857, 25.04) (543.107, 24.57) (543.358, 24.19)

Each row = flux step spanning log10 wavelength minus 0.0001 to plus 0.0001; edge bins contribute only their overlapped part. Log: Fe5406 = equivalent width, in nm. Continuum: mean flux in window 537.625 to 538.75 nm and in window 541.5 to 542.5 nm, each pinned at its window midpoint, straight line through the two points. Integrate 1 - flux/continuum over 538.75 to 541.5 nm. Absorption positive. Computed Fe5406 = 0.19 nm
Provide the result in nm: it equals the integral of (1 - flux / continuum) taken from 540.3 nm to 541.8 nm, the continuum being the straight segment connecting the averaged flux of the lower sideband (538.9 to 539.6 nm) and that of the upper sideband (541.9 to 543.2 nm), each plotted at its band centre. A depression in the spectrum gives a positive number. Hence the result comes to 0.04 nm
